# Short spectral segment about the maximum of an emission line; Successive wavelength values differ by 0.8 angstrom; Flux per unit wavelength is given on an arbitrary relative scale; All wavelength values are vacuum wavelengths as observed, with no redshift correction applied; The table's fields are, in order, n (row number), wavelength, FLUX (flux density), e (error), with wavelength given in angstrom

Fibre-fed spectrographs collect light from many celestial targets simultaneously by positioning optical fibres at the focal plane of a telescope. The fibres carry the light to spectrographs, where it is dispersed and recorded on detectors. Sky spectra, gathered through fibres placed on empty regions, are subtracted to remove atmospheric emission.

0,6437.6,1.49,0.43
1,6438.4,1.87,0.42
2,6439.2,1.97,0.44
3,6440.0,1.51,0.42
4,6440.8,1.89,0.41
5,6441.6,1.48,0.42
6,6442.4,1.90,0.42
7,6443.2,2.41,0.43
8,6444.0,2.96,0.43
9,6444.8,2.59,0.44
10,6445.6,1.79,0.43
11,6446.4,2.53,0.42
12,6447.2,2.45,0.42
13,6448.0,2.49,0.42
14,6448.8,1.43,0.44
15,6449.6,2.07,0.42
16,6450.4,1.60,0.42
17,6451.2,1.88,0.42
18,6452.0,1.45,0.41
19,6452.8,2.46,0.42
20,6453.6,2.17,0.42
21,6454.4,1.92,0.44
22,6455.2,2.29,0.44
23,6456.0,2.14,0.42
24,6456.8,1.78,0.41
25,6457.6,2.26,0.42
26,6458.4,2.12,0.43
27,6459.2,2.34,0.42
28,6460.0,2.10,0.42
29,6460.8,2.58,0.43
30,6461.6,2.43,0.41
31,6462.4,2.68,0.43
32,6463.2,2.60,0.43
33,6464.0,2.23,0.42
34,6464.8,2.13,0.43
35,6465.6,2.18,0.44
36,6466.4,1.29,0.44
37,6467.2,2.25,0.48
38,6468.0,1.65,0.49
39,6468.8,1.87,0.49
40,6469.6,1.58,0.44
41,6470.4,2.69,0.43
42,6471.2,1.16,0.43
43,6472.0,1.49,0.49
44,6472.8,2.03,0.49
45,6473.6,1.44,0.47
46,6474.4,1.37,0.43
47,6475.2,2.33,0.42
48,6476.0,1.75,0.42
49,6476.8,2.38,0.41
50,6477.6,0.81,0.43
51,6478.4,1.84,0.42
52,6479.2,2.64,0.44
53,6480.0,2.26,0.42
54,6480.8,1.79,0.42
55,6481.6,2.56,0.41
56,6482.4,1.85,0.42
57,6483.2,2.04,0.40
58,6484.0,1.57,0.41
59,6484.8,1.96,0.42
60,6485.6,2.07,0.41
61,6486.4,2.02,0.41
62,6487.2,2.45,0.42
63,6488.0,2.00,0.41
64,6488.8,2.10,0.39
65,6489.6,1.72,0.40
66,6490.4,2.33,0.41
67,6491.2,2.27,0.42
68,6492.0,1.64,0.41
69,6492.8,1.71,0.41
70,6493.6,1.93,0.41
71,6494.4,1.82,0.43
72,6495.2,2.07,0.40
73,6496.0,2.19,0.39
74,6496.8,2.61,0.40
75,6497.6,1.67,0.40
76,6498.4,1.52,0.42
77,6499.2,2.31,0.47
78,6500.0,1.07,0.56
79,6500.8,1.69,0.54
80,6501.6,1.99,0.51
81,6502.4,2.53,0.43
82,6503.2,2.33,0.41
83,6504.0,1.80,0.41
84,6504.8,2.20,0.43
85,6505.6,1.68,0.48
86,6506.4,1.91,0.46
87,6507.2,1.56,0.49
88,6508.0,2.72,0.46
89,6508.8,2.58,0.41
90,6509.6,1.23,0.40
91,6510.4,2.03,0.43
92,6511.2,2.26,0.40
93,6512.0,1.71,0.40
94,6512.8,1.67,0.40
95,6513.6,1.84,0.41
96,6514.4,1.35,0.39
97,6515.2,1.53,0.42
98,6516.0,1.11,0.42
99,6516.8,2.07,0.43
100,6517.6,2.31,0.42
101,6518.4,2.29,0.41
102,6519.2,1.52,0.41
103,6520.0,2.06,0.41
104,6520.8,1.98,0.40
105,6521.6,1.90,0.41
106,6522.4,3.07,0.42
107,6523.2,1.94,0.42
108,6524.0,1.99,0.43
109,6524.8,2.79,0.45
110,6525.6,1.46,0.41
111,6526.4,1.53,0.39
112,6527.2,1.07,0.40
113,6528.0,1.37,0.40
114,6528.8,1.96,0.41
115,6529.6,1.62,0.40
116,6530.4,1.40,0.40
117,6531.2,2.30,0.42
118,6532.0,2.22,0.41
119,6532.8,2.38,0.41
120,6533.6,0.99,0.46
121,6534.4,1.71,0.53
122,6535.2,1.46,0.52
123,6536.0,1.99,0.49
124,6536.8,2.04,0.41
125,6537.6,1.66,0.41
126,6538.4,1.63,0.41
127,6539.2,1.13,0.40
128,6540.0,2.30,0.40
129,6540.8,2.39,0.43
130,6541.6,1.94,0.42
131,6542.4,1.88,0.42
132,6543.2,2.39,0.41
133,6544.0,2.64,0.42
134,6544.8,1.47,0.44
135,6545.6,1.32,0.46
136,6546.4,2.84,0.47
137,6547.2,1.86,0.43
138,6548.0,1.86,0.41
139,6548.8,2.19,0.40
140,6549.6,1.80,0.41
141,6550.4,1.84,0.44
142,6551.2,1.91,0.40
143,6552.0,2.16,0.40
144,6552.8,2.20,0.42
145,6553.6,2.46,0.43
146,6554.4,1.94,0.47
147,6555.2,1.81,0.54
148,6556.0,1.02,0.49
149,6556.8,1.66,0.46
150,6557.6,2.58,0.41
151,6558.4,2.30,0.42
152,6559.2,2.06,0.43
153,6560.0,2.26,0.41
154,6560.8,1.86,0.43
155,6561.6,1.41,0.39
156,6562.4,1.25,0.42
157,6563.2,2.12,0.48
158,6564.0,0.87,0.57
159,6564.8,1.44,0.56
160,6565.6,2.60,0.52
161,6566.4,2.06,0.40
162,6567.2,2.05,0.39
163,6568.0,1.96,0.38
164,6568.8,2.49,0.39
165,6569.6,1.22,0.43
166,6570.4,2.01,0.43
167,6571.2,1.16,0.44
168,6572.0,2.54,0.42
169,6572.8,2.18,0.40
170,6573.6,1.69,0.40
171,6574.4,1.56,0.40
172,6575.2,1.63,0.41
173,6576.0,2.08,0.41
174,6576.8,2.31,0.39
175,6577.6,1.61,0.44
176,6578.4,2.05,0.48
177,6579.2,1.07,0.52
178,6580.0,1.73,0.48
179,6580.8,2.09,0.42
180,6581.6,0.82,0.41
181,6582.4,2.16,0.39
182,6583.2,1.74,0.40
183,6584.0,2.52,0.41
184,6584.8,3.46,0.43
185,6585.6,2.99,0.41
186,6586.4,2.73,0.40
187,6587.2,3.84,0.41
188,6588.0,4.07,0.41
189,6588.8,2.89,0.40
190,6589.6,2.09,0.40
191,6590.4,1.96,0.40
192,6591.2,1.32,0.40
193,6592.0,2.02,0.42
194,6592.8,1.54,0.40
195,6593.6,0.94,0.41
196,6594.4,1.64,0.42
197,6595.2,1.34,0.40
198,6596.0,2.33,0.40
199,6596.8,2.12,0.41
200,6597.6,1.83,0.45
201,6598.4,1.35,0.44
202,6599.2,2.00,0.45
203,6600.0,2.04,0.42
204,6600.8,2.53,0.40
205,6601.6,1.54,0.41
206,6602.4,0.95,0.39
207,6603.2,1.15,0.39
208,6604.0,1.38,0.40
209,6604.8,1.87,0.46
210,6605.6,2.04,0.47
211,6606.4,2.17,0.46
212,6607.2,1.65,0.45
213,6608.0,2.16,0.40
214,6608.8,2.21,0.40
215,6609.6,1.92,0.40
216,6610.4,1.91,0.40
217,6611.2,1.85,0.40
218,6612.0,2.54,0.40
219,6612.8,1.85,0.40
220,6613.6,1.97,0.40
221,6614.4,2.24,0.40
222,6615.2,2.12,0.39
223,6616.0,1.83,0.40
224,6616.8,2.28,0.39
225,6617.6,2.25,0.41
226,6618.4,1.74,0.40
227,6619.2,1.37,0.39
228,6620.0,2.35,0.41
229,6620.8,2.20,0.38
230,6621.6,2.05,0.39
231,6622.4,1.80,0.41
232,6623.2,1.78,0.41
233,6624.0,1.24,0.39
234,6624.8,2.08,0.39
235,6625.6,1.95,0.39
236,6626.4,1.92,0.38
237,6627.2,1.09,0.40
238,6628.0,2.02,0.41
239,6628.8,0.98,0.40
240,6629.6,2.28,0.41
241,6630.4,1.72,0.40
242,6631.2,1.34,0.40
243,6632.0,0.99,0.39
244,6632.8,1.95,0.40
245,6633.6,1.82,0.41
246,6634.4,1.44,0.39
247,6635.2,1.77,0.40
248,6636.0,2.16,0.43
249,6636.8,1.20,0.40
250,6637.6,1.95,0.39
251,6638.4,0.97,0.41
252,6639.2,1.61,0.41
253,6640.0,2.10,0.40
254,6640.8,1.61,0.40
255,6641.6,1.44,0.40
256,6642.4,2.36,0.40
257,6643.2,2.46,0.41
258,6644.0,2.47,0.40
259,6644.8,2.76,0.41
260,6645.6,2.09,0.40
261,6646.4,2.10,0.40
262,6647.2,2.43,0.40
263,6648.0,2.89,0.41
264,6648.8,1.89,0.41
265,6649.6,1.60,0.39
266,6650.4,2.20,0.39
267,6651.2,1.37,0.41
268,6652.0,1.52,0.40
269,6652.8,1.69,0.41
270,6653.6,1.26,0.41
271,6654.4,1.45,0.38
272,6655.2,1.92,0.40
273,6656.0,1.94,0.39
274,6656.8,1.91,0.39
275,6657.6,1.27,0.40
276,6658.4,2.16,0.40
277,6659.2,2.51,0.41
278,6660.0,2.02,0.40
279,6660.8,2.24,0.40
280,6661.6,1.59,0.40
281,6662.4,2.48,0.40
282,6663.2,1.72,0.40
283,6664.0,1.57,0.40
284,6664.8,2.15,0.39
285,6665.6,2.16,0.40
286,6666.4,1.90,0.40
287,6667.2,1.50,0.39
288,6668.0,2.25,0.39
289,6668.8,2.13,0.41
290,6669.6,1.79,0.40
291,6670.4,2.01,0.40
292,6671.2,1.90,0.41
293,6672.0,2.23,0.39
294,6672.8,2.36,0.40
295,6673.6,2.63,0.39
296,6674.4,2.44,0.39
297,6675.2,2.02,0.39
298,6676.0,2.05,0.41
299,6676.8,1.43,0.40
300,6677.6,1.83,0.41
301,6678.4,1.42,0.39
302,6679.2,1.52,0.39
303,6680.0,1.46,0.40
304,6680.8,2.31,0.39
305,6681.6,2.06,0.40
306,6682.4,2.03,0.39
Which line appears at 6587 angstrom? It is H-gamma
